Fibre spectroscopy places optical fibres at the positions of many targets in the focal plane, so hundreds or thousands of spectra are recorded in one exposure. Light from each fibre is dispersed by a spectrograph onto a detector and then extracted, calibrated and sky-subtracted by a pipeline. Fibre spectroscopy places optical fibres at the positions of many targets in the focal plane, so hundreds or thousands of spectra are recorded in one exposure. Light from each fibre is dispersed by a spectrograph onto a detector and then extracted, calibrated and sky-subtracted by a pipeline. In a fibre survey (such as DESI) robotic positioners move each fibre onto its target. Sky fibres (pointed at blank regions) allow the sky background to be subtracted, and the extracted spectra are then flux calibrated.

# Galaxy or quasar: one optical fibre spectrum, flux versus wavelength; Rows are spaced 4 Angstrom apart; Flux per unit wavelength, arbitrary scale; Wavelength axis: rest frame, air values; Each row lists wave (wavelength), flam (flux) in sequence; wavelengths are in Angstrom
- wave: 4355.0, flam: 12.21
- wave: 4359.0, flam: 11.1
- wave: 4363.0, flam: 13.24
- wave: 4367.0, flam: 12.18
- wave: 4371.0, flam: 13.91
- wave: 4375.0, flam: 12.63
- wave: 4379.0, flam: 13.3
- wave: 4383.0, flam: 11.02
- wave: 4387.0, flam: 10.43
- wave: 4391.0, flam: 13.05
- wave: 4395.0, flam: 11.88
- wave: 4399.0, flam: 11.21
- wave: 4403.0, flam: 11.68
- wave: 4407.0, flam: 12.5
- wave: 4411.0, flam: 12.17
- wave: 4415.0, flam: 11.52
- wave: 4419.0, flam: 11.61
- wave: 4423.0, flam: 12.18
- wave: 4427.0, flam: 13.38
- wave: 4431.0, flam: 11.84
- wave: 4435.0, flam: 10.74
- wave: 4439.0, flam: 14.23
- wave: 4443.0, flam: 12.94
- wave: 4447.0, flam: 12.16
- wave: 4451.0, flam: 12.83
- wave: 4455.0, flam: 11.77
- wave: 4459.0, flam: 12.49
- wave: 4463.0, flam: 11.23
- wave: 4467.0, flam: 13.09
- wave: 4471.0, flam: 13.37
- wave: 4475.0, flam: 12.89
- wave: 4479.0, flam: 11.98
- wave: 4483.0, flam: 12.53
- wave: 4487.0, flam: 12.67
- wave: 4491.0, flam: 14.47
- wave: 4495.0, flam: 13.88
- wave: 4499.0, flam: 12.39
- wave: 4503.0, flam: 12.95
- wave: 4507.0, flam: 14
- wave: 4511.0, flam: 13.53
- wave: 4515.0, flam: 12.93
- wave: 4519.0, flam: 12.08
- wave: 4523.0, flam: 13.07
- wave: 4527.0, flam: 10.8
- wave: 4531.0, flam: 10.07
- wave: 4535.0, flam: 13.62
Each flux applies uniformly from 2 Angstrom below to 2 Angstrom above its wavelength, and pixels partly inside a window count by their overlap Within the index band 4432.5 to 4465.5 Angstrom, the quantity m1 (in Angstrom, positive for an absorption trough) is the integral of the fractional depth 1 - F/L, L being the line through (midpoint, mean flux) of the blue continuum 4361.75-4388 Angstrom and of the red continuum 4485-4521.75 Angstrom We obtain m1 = 1.48 Angstrom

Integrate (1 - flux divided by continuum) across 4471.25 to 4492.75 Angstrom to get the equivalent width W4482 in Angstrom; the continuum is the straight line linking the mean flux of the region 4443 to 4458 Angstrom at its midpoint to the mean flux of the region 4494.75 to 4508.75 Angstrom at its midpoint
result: -0.06 Angstrom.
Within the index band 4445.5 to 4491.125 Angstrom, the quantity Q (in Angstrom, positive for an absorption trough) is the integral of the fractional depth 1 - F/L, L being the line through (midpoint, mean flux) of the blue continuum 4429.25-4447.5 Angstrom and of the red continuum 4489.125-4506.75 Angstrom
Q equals 1.4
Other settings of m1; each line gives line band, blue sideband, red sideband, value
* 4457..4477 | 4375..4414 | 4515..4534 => -1.3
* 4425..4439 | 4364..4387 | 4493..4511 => 0.6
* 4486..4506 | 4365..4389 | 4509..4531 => -1.8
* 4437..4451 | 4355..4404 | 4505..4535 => -0.9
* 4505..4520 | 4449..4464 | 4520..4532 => -2.1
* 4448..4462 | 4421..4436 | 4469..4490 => 0.2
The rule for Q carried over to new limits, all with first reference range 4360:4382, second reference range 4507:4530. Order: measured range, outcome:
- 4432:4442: 0.2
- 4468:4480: -0.2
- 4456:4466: 0.5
